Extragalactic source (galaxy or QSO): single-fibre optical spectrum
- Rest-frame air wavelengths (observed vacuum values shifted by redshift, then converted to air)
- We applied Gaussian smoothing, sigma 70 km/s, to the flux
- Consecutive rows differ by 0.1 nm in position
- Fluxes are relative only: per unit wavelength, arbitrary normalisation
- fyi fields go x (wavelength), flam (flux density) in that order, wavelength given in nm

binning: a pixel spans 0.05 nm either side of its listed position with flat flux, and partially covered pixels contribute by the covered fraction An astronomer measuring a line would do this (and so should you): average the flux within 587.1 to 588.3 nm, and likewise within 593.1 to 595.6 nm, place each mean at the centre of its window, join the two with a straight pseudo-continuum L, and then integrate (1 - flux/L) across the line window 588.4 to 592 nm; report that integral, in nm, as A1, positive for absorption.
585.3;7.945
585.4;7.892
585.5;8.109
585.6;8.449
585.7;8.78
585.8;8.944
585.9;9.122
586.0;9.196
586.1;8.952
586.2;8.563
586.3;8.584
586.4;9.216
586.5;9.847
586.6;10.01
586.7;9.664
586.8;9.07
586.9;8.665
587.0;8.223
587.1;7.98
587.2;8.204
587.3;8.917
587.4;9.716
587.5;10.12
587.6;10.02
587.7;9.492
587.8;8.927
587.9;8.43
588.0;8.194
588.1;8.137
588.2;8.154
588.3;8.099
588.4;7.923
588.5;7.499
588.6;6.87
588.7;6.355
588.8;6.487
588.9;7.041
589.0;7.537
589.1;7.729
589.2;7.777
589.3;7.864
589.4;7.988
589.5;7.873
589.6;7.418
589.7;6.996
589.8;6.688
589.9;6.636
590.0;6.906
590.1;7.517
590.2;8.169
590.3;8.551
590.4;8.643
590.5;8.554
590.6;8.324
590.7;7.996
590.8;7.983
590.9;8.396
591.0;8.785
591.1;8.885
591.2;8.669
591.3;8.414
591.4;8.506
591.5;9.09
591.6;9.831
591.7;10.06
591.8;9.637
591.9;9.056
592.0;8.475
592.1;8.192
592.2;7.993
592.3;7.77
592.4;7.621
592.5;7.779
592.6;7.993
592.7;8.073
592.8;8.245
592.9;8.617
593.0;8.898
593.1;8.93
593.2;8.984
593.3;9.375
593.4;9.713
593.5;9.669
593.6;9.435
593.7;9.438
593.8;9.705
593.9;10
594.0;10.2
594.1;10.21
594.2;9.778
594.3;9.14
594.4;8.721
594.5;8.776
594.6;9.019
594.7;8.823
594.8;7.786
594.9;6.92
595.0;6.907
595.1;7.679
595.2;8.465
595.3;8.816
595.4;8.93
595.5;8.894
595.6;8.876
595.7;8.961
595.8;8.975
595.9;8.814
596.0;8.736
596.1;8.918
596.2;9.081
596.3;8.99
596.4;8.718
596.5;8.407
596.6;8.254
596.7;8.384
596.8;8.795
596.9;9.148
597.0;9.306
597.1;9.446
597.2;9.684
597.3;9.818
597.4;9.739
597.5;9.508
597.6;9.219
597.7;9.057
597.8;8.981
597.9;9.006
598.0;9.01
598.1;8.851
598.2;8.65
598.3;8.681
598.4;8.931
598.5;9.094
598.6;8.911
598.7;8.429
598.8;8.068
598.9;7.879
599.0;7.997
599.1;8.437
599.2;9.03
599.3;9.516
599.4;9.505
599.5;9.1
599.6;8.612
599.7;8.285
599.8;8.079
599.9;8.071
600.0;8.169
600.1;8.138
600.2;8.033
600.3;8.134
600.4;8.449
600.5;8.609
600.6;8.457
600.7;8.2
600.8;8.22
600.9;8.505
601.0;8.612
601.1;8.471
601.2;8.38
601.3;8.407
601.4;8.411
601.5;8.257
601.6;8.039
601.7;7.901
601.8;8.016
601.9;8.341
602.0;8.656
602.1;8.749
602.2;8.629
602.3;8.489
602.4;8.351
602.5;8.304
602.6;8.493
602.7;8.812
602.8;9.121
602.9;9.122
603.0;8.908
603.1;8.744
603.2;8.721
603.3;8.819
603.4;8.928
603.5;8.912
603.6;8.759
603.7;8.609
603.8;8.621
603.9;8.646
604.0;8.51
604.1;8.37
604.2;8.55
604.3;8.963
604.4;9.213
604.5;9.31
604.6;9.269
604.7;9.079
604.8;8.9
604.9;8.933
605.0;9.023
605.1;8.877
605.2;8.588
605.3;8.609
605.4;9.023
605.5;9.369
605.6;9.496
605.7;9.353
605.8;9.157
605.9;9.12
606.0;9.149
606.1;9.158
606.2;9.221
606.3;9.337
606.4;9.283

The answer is 0.36 nm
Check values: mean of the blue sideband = 8.86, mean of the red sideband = 8.97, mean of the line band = 8.03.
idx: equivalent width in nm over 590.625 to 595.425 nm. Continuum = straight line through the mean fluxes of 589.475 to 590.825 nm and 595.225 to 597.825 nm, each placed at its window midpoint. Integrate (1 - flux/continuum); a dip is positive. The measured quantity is -0.265 nm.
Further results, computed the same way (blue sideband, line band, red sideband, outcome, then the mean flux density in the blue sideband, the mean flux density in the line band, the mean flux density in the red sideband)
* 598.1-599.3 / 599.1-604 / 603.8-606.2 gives 0.128 nm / 8.61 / 8.55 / 8.98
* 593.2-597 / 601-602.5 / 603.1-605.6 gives 0.086 nm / 8.91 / 8.37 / 8.87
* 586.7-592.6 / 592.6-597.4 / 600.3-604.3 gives -0.322 nm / 8.23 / 8.92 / 8.54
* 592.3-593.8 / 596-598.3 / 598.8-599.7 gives -0.082 nm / 8.77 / 9.03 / 8.69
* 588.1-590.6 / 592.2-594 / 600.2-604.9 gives -0.223 nm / 7.58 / 8.85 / 8.61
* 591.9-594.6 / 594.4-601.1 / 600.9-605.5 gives 0.105 nm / 8.92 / 8.67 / 8.68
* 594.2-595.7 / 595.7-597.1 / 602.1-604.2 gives -0.053 nm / 8.47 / 8.84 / 8.69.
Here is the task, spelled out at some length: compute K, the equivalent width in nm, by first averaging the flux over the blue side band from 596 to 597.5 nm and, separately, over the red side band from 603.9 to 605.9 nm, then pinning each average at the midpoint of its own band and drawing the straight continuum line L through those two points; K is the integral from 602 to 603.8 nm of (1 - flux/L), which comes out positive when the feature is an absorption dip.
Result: 0.05 nm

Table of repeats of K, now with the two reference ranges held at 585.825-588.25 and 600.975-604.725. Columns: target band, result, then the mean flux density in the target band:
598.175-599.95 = 0.02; 8.63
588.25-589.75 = 0.25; 7.43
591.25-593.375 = 0.05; 8.66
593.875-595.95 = 0.01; 8.78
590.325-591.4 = 0.05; 8.47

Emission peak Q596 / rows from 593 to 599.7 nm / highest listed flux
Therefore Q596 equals 10.21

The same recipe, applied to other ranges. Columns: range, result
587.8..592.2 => 10.06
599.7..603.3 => 9.122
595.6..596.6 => 9.081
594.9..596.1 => 8.975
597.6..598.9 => 9.219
